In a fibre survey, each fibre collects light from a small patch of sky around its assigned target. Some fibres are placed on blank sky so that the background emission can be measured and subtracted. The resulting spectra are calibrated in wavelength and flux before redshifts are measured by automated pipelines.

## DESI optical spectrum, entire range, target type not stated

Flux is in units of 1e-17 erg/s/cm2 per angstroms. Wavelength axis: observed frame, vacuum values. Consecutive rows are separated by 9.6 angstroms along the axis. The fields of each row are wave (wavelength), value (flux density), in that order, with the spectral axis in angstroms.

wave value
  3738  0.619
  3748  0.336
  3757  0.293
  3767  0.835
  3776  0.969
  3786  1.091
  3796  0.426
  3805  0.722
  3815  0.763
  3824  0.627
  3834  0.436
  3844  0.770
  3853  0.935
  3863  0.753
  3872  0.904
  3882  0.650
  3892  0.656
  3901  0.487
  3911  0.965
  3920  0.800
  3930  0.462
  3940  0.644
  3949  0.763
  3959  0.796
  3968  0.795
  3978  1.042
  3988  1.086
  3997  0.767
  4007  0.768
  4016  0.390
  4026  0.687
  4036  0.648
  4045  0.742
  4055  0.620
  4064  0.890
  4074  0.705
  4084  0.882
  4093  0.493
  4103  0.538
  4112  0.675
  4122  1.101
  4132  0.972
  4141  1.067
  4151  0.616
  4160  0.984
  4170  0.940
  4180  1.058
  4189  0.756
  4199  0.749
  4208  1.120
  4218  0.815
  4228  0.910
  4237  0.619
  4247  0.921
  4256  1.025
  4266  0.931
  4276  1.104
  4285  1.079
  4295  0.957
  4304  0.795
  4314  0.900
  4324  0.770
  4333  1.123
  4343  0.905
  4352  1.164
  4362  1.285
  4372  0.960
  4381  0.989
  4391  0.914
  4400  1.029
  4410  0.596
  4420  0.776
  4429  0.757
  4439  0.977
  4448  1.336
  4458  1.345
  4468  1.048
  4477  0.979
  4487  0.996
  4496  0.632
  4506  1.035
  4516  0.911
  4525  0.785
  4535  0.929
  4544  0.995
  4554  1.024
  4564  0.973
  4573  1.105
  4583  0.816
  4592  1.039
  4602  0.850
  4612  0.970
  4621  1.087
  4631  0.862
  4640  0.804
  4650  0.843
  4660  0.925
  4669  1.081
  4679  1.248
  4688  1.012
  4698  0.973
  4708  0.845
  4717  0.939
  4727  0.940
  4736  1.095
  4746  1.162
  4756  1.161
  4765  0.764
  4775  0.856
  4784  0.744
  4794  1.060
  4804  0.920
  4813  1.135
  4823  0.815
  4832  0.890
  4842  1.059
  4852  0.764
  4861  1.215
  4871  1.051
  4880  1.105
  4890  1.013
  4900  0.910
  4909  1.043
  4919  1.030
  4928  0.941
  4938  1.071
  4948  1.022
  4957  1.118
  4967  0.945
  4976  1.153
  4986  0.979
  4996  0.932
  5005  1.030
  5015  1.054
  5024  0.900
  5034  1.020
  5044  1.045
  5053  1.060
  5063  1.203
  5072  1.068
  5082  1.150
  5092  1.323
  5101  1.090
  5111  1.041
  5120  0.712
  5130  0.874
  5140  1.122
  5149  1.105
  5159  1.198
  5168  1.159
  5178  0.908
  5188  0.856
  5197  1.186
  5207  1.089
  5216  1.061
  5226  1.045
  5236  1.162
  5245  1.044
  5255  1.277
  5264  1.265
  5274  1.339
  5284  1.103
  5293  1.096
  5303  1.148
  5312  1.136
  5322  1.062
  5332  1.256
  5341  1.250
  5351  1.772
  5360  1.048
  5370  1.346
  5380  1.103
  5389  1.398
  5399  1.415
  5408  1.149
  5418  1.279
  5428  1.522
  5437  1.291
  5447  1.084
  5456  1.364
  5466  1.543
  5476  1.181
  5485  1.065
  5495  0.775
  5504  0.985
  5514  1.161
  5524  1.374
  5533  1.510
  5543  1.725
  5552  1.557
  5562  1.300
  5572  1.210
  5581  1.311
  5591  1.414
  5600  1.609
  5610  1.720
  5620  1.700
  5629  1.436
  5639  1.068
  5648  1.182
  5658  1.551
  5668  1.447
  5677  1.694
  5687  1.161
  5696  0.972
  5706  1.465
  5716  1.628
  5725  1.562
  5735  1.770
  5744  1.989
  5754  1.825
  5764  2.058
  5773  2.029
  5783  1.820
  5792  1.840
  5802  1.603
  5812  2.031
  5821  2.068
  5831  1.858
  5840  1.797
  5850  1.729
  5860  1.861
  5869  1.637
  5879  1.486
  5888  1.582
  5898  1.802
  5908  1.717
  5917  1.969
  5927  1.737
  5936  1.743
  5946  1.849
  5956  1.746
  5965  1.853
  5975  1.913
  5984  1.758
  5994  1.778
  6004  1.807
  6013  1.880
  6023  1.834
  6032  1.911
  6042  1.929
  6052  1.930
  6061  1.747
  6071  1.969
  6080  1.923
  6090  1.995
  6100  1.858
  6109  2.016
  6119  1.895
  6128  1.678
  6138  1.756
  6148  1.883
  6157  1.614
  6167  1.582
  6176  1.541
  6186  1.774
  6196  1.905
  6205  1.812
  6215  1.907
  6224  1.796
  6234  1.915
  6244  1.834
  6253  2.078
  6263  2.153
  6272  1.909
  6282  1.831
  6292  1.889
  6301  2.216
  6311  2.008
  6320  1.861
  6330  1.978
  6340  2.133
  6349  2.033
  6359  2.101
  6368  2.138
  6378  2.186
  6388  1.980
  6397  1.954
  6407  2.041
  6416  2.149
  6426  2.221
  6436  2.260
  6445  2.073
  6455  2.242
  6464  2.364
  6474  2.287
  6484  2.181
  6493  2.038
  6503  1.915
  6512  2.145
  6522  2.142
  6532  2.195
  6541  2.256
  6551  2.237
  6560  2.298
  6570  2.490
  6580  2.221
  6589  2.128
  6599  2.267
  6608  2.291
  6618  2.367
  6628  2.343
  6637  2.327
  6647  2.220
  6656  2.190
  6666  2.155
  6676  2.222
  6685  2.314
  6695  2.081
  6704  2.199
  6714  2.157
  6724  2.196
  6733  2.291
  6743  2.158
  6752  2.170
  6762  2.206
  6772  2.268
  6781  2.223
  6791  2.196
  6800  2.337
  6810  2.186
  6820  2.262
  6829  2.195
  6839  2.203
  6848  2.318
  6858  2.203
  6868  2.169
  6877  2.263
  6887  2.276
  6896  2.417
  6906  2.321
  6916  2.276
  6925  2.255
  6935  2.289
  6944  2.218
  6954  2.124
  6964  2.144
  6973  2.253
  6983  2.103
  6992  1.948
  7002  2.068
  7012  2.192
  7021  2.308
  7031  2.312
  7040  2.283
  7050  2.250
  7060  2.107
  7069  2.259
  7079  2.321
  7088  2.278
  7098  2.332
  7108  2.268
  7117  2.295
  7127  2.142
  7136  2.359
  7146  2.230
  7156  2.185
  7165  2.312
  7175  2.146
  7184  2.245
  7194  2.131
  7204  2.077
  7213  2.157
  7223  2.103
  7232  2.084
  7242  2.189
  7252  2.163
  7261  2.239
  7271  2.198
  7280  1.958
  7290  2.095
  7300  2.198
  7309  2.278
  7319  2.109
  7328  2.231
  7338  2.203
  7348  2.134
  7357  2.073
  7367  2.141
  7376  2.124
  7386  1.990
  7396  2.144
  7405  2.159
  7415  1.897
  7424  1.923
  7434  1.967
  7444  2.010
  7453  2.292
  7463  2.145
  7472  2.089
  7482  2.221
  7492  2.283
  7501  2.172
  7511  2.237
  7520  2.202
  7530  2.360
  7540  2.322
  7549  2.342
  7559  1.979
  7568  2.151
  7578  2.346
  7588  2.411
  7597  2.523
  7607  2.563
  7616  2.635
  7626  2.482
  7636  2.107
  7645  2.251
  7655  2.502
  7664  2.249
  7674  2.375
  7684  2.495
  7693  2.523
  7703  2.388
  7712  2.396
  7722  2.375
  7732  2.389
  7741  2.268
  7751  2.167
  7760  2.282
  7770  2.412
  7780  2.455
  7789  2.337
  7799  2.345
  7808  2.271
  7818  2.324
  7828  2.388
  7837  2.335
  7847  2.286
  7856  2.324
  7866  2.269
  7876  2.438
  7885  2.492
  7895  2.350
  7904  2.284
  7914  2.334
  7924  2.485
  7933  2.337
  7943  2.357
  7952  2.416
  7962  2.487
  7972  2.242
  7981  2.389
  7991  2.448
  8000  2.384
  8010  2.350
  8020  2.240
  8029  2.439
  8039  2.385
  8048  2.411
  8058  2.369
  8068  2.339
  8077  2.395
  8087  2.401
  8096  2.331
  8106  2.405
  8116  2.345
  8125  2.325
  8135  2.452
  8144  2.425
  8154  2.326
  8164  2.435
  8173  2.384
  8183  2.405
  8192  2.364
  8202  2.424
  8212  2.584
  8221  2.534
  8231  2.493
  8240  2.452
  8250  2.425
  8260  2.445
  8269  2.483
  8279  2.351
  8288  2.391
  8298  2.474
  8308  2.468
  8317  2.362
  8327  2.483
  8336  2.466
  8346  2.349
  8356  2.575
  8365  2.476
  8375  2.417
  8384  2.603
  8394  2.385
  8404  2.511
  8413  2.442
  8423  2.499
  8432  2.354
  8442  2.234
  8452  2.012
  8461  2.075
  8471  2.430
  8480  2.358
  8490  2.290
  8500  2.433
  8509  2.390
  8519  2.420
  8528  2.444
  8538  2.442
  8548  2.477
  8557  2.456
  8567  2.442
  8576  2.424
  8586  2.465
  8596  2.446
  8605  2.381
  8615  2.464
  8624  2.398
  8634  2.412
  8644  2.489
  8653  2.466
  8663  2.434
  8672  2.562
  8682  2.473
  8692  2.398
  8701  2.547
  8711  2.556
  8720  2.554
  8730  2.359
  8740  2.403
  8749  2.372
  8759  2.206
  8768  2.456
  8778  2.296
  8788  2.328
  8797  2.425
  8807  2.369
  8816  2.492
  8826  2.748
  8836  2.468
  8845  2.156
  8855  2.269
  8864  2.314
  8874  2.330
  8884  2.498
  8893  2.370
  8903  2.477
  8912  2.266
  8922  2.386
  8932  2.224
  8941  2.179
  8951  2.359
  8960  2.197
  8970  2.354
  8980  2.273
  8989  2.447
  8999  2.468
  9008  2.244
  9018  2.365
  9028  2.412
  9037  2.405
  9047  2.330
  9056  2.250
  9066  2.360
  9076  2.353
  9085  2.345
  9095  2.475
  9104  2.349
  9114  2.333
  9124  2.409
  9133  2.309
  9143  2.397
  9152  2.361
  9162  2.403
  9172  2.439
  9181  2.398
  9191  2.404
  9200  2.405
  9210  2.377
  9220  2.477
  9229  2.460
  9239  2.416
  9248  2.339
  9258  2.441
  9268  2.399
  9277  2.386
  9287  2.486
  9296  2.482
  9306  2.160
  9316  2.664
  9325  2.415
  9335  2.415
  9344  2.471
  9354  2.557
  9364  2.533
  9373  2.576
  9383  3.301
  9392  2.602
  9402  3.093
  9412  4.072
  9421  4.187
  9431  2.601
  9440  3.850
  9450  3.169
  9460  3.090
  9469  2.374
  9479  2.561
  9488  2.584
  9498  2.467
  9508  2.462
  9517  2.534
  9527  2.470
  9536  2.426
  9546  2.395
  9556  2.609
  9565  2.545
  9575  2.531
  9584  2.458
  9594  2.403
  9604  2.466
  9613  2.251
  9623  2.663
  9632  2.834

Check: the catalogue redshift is 0.43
